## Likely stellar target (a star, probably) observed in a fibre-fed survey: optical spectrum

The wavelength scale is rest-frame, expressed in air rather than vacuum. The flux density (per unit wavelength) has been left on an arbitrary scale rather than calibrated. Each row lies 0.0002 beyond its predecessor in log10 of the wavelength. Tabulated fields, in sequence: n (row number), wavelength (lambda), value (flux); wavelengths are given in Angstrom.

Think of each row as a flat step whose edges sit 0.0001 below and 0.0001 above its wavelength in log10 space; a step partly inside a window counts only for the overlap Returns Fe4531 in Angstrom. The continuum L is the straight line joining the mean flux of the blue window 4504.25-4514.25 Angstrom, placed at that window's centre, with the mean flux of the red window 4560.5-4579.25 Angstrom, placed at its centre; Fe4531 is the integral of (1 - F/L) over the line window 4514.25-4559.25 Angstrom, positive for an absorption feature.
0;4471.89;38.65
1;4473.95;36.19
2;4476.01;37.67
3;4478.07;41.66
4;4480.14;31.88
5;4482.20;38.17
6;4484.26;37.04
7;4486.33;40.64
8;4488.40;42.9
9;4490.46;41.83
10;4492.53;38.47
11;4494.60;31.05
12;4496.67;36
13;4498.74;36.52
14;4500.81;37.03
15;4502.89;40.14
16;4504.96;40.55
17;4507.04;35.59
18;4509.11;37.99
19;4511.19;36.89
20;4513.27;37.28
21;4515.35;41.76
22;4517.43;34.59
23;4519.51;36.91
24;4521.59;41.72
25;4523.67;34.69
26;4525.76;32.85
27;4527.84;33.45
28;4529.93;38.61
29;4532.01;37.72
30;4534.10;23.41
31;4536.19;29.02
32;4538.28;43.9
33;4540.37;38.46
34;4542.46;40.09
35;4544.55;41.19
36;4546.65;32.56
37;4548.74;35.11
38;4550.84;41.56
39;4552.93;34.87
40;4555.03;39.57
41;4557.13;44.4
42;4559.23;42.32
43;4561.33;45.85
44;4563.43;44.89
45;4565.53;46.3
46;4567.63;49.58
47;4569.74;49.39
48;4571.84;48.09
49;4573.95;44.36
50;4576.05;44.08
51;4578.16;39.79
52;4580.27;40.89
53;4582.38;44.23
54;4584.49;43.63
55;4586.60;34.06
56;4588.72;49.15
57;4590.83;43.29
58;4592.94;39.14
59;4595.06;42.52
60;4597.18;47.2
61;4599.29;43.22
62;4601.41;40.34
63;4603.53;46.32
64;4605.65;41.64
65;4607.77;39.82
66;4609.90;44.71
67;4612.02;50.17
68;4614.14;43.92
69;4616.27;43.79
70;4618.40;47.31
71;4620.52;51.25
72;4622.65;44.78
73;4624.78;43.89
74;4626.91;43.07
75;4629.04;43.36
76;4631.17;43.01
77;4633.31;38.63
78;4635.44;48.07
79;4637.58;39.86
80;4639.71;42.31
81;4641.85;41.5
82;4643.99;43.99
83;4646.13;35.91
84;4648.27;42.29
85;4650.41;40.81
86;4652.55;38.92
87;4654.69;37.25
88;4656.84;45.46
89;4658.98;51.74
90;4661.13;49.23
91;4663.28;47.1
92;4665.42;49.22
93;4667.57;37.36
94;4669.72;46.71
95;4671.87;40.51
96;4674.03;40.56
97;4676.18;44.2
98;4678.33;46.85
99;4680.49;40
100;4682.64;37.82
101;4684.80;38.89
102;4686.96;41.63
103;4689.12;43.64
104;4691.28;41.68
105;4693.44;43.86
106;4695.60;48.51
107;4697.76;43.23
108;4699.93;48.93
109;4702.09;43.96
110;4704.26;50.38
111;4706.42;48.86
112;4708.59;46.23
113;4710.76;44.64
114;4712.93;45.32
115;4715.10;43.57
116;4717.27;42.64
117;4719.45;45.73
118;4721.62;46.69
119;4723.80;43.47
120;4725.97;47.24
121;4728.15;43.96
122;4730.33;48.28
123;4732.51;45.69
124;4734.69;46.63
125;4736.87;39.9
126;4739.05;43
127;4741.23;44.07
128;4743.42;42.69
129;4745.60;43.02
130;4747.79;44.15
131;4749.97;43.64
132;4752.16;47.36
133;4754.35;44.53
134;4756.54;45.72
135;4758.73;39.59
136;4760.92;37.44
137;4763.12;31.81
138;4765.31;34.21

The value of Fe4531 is 4.5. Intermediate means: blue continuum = 37.6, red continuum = 45.8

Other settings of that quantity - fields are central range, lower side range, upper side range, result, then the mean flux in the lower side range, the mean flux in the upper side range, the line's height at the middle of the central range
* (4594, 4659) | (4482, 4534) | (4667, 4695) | -4.47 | 37.3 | 42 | 40.5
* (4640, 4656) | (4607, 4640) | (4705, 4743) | 1.52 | 44.3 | 45.1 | 44.5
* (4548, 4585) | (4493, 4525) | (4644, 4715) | -3.64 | 37.2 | 43.8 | 39.4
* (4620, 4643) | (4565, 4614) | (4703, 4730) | 0.59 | 44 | 45.8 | 44.6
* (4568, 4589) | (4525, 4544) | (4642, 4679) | -3.05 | 35.5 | 43.3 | 38.2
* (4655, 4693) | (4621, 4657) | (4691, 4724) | 0.23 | 42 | 45.6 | 43.9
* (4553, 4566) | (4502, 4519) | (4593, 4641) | -0.75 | 38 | 43.9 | 40.8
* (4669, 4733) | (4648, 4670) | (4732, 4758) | -0.42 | 44.2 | 44.1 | 44.1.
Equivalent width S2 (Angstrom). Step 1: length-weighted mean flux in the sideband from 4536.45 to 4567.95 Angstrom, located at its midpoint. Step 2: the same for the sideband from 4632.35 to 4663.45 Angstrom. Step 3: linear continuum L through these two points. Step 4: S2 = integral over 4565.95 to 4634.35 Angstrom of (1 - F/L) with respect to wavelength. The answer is -3.6 Angstrom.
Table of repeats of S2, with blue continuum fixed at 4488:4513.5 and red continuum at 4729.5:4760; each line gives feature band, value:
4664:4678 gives -0.4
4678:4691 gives 0.4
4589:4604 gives -1.2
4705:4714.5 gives -0.7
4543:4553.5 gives 0.5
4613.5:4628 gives -1.6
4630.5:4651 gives -0.1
